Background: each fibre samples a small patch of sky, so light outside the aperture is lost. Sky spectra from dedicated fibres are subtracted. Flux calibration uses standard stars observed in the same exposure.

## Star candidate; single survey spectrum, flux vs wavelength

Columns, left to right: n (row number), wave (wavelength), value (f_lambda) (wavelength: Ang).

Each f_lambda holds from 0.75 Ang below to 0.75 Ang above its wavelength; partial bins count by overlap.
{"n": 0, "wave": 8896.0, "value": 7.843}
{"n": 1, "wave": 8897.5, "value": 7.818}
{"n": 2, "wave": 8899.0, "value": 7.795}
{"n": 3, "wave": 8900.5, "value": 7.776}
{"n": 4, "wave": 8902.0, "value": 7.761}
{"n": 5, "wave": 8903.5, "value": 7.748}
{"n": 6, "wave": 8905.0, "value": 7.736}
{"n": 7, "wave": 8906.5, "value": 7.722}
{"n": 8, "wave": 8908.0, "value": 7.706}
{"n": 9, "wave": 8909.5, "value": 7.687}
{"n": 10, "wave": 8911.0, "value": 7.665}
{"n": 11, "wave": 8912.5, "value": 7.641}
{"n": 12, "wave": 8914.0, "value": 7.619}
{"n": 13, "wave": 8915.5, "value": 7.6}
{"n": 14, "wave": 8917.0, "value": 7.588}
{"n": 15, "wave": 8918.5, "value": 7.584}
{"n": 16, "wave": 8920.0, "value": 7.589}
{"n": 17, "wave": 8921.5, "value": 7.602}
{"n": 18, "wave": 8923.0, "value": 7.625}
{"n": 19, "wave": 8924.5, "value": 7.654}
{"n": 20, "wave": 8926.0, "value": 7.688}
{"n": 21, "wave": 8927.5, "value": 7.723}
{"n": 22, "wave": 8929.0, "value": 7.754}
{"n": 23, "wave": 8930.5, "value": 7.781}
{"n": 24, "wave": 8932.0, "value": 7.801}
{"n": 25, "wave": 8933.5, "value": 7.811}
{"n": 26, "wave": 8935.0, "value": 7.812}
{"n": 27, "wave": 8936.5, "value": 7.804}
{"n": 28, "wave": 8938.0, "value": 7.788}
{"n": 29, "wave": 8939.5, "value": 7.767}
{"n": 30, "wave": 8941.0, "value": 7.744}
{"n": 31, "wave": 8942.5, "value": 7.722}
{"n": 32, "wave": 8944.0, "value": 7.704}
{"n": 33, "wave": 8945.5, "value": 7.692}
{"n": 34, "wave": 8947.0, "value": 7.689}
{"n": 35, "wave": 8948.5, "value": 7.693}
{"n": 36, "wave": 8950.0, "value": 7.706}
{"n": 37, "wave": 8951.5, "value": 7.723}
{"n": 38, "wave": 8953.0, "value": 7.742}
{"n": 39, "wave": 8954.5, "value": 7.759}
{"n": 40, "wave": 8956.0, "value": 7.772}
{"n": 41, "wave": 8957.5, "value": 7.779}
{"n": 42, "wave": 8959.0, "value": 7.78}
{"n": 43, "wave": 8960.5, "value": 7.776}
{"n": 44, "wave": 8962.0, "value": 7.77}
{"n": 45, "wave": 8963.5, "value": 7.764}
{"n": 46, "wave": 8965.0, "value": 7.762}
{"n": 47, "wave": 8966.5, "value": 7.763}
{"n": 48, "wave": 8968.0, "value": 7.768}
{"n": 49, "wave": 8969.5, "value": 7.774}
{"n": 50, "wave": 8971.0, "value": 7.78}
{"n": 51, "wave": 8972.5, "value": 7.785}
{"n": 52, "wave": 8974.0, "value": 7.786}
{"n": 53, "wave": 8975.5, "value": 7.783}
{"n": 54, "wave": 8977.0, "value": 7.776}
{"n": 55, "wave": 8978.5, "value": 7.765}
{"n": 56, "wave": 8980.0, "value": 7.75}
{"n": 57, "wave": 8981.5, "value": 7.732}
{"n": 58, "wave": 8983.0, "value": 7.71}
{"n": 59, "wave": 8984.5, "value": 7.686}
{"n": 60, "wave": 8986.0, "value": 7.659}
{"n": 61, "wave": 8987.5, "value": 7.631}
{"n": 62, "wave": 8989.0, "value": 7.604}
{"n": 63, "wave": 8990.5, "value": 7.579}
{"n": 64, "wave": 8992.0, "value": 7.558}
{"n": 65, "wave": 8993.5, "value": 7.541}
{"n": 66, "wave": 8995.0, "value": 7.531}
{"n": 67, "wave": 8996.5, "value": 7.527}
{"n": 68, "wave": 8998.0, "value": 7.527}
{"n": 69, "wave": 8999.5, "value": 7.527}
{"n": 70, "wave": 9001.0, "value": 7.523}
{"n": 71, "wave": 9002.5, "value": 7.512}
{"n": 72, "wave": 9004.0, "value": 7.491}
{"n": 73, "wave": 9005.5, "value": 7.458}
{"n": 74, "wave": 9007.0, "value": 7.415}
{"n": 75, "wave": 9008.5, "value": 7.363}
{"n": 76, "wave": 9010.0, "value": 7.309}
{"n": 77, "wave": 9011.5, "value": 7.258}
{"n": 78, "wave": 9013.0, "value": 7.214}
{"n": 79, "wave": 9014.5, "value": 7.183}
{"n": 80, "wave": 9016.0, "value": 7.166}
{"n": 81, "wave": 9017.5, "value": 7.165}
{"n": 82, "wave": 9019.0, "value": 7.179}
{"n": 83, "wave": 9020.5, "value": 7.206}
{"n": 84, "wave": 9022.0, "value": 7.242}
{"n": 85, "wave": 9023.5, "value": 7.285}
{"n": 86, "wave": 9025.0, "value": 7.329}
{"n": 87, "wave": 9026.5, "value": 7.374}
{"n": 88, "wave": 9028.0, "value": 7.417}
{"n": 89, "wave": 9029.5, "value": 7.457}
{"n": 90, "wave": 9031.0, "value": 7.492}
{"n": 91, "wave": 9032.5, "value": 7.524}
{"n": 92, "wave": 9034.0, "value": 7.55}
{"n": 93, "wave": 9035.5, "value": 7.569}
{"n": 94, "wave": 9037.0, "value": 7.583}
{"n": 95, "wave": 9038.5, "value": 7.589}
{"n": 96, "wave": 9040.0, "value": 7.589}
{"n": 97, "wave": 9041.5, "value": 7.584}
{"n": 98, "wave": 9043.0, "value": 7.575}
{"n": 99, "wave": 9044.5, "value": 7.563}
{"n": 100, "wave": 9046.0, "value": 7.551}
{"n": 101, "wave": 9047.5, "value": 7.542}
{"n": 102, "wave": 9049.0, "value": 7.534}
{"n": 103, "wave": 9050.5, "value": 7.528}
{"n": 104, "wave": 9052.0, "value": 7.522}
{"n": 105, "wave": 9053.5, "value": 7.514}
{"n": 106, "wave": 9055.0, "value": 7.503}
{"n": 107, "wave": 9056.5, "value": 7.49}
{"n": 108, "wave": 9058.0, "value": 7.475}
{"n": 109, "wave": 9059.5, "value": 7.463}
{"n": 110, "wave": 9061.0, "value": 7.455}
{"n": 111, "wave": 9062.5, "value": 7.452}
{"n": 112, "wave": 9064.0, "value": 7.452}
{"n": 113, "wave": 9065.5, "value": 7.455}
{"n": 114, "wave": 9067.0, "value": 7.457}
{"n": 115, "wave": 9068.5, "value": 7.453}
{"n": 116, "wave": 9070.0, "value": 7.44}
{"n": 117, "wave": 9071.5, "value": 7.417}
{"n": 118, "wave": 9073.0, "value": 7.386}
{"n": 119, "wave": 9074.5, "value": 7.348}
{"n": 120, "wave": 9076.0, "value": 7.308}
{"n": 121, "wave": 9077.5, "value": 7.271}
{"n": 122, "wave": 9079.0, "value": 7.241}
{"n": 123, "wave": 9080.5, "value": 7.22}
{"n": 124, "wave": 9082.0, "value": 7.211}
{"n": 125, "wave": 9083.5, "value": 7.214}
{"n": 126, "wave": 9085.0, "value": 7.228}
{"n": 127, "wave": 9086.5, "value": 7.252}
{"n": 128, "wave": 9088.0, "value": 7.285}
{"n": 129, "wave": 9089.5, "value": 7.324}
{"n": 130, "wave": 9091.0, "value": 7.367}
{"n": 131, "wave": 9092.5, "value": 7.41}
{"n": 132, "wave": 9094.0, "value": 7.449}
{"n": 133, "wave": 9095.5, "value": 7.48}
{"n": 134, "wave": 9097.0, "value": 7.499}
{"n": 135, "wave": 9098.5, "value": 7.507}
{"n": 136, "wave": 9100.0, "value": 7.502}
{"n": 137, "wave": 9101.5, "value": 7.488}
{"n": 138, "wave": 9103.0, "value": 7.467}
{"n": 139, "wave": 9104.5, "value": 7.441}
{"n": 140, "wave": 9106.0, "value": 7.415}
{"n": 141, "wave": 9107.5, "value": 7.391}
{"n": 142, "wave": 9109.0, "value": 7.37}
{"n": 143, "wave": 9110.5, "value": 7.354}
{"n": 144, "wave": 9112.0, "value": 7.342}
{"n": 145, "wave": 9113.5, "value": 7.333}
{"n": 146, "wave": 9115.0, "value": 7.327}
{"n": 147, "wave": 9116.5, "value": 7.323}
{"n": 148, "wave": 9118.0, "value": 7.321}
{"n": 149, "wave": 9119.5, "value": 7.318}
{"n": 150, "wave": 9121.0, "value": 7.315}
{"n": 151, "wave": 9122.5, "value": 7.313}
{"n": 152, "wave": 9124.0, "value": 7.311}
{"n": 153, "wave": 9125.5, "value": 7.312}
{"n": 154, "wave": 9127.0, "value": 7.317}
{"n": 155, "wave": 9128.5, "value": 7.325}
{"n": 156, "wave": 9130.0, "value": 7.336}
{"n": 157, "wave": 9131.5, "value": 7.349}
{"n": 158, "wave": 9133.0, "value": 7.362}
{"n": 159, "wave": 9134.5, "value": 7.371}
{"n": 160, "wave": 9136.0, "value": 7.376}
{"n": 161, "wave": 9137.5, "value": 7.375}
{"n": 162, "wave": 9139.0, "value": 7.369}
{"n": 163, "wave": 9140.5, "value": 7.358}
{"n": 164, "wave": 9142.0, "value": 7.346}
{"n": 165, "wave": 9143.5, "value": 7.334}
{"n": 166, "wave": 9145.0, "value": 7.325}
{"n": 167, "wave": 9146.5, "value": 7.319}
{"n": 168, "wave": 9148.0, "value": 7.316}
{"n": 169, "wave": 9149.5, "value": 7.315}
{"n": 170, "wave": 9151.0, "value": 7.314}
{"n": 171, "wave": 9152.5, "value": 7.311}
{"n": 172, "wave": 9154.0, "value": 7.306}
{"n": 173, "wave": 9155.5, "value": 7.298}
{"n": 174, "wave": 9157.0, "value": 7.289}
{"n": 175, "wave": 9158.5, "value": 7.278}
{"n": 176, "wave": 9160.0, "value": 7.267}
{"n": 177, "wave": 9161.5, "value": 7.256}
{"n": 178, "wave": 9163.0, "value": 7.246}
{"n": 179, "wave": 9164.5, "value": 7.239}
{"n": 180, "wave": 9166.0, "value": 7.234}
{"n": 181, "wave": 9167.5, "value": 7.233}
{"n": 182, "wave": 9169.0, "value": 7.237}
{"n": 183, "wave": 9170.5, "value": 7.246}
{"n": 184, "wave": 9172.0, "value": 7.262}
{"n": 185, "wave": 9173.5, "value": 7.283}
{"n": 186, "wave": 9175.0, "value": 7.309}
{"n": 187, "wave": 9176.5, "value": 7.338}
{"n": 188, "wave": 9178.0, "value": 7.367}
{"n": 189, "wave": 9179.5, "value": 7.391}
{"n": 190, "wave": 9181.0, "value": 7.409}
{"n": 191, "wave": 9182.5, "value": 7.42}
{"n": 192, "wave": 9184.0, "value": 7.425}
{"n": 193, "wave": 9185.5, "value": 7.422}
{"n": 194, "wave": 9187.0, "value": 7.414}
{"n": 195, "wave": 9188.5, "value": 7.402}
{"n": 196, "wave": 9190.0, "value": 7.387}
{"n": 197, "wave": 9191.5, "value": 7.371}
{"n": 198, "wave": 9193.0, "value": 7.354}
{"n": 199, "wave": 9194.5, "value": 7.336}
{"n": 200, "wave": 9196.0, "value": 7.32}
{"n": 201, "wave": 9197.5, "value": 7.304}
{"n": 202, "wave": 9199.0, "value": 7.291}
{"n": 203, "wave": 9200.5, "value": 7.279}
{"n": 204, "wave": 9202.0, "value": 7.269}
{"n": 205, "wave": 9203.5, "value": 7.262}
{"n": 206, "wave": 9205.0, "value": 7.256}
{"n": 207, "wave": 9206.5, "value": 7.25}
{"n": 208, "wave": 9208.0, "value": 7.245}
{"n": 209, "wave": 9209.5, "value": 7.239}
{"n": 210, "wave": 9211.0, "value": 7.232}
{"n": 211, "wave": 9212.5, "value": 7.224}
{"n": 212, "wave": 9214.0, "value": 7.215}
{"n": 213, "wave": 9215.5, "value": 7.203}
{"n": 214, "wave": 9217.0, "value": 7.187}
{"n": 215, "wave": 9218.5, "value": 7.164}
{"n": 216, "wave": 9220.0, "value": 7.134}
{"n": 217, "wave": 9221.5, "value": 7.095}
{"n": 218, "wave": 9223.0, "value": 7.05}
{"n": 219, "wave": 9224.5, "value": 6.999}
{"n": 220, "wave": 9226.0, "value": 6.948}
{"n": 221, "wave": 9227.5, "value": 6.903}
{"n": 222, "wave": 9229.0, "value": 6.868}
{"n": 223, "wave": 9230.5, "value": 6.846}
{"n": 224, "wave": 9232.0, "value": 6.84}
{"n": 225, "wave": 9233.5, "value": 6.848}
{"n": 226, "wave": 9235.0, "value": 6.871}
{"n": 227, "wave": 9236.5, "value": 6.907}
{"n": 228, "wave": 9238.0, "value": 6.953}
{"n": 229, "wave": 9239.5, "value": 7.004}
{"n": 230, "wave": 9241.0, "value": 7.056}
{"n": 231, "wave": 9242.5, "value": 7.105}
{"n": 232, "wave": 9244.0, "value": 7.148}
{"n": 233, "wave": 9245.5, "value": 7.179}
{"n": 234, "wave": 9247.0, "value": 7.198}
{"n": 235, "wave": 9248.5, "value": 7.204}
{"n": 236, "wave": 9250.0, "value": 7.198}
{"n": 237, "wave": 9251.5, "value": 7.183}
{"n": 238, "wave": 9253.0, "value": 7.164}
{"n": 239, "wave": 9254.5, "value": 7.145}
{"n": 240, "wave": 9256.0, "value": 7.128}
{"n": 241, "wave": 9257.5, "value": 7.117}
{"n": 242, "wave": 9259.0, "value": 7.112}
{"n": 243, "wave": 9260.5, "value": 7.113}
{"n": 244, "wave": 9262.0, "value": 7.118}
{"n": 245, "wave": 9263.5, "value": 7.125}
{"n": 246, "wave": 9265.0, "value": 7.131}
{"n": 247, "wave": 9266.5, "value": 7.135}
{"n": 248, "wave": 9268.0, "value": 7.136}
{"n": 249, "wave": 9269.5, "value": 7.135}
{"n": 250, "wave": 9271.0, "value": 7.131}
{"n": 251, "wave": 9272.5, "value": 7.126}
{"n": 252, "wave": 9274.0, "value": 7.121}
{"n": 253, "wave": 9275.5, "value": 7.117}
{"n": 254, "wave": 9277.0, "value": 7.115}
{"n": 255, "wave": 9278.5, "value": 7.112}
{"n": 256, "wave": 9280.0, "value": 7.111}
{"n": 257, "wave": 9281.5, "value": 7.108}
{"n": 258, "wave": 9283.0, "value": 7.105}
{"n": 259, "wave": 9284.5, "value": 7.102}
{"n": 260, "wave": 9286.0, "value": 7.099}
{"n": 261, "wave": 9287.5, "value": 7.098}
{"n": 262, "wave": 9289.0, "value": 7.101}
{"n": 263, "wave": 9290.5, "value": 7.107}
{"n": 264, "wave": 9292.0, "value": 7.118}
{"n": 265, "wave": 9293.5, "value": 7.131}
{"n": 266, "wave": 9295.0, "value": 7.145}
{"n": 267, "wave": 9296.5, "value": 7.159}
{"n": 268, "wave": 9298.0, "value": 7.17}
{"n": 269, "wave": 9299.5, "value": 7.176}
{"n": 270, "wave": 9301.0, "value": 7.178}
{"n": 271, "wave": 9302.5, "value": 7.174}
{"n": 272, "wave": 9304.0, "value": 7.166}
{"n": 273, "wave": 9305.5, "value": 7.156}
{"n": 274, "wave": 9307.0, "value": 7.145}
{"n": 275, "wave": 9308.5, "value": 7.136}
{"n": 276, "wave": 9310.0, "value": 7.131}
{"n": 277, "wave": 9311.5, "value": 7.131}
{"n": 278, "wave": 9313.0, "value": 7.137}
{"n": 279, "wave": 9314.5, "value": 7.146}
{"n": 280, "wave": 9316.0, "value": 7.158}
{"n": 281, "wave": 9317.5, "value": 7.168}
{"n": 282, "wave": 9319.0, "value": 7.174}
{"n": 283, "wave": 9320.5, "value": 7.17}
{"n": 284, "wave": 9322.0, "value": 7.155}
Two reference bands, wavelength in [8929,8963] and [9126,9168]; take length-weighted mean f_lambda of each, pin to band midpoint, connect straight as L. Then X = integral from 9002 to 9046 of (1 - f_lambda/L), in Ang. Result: 1.0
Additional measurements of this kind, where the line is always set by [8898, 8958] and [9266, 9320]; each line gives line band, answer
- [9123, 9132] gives 0.1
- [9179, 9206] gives -0.2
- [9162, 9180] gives 0.1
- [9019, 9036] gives 0.4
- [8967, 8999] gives -0.2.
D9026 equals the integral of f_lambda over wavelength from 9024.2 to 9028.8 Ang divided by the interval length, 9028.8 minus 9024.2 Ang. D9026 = 7.37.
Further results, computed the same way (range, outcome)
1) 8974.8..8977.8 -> 7.78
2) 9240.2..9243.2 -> 7.08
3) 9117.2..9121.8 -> 7.32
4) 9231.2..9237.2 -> 6.87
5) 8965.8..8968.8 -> 7.77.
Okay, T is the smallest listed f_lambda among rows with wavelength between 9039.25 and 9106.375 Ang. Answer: 7.211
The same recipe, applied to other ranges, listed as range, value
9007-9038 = 7.165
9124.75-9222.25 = 7.095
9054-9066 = 7.452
